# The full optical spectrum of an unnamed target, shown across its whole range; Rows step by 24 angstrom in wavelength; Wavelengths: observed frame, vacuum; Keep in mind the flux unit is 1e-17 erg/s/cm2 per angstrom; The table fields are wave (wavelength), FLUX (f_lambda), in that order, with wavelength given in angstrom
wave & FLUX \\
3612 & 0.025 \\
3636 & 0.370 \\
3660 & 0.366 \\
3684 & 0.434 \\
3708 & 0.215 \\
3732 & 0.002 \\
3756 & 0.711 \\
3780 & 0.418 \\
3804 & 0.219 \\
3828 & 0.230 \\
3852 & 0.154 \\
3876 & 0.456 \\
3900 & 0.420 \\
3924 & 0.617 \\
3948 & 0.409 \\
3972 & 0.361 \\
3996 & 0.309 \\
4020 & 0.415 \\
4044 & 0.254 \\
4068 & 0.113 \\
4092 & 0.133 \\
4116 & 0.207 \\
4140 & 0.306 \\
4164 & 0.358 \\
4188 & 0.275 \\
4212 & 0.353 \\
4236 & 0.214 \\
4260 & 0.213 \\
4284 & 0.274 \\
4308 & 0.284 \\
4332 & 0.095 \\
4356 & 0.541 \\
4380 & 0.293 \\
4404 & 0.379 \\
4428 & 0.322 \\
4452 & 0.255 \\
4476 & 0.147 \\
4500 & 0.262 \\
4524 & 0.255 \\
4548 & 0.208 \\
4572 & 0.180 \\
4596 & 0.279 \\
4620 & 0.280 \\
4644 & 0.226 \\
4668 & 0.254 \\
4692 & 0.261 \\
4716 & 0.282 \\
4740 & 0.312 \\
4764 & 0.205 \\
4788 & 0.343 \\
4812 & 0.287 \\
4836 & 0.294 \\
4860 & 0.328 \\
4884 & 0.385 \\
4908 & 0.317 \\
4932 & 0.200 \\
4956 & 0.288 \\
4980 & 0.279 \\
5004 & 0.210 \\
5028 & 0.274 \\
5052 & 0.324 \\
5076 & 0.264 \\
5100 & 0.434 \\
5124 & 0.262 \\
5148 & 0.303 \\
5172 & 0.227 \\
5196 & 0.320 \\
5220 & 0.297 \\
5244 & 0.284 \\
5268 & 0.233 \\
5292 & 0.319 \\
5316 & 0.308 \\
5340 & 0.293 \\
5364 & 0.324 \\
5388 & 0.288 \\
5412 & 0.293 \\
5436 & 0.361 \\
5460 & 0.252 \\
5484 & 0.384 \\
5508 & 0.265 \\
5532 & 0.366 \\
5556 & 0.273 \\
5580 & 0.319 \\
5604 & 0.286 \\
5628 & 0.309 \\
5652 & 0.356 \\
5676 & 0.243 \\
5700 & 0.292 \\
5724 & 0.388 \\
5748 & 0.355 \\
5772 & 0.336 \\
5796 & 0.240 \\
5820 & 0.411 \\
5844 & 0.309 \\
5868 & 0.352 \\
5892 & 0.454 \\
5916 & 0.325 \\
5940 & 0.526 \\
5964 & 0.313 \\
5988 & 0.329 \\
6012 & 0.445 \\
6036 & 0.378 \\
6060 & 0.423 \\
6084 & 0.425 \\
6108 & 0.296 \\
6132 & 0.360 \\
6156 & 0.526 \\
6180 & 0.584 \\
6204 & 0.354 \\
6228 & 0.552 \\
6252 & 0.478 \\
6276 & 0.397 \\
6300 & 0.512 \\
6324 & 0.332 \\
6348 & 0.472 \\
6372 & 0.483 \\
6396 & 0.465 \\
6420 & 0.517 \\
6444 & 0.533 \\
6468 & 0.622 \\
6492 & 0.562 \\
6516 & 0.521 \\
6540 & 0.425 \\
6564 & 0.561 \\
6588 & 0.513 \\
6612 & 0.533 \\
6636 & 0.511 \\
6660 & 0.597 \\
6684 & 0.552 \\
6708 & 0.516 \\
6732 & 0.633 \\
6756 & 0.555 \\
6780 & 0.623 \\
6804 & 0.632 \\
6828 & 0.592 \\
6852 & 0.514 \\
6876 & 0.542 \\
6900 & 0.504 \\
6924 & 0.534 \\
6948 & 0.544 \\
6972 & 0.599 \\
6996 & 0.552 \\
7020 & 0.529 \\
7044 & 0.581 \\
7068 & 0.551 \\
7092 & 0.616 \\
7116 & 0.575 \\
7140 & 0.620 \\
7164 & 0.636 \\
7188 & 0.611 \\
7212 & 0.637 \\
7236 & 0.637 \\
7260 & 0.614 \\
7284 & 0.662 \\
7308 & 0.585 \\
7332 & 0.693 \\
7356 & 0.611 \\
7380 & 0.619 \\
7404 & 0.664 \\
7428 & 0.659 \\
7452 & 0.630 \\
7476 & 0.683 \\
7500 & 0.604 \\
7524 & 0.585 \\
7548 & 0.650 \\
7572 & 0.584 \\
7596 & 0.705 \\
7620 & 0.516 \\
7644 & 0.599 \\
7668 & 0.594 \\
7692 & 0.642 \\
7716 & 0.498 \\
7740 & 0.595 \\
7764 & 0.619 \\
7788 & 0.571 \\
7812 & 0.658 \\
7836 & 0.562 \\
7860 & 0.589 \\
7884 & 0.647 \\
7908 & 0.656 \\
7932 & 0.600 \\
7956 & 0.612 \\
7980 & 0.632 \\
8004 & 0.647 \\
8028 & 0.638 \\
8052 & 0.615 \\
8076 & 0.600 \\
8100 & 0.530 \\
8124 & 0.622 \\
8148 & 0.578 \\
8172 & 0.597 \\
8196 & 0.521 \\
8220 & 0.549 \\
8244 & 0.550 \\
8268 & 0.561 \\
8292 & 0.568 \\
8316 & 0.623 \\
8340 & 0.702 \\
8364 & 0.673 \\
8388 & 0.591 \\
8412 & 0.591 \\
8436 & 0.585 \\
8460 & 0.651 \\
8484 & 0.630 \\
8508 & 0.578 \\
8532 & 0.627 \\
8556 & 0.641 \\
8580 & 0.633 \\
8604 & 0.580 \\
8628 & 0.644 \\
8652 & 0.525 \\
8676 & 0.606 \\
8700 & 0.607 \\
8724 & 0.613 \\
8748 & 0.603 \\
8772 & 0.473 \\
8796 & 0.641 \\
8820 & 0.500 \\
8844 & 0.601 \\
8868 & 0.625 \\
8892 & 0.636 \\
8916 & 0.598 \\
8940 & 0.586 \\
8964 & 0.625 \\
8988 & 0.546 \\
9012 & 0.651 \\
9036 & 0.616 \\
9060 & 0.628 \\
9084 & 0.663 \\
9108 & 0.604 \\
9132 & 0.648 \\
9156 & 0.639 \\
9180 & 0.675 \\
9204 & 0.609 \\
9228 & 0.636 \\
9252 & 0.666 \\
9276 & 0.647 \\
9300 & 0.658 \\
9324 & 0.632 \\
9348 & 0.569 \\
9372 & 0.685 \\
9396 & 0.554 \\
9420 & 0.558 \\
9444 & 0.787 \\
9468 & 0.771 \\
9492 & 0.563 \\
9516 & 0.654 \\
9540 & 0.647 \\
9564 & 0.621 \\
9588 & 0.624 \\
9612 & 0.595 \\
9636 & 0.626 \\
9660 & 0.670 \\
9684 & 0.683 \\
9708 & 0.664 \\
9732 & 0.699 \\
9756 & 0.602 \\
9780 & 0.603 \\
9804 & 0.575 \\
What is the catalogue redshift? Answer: 0.594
